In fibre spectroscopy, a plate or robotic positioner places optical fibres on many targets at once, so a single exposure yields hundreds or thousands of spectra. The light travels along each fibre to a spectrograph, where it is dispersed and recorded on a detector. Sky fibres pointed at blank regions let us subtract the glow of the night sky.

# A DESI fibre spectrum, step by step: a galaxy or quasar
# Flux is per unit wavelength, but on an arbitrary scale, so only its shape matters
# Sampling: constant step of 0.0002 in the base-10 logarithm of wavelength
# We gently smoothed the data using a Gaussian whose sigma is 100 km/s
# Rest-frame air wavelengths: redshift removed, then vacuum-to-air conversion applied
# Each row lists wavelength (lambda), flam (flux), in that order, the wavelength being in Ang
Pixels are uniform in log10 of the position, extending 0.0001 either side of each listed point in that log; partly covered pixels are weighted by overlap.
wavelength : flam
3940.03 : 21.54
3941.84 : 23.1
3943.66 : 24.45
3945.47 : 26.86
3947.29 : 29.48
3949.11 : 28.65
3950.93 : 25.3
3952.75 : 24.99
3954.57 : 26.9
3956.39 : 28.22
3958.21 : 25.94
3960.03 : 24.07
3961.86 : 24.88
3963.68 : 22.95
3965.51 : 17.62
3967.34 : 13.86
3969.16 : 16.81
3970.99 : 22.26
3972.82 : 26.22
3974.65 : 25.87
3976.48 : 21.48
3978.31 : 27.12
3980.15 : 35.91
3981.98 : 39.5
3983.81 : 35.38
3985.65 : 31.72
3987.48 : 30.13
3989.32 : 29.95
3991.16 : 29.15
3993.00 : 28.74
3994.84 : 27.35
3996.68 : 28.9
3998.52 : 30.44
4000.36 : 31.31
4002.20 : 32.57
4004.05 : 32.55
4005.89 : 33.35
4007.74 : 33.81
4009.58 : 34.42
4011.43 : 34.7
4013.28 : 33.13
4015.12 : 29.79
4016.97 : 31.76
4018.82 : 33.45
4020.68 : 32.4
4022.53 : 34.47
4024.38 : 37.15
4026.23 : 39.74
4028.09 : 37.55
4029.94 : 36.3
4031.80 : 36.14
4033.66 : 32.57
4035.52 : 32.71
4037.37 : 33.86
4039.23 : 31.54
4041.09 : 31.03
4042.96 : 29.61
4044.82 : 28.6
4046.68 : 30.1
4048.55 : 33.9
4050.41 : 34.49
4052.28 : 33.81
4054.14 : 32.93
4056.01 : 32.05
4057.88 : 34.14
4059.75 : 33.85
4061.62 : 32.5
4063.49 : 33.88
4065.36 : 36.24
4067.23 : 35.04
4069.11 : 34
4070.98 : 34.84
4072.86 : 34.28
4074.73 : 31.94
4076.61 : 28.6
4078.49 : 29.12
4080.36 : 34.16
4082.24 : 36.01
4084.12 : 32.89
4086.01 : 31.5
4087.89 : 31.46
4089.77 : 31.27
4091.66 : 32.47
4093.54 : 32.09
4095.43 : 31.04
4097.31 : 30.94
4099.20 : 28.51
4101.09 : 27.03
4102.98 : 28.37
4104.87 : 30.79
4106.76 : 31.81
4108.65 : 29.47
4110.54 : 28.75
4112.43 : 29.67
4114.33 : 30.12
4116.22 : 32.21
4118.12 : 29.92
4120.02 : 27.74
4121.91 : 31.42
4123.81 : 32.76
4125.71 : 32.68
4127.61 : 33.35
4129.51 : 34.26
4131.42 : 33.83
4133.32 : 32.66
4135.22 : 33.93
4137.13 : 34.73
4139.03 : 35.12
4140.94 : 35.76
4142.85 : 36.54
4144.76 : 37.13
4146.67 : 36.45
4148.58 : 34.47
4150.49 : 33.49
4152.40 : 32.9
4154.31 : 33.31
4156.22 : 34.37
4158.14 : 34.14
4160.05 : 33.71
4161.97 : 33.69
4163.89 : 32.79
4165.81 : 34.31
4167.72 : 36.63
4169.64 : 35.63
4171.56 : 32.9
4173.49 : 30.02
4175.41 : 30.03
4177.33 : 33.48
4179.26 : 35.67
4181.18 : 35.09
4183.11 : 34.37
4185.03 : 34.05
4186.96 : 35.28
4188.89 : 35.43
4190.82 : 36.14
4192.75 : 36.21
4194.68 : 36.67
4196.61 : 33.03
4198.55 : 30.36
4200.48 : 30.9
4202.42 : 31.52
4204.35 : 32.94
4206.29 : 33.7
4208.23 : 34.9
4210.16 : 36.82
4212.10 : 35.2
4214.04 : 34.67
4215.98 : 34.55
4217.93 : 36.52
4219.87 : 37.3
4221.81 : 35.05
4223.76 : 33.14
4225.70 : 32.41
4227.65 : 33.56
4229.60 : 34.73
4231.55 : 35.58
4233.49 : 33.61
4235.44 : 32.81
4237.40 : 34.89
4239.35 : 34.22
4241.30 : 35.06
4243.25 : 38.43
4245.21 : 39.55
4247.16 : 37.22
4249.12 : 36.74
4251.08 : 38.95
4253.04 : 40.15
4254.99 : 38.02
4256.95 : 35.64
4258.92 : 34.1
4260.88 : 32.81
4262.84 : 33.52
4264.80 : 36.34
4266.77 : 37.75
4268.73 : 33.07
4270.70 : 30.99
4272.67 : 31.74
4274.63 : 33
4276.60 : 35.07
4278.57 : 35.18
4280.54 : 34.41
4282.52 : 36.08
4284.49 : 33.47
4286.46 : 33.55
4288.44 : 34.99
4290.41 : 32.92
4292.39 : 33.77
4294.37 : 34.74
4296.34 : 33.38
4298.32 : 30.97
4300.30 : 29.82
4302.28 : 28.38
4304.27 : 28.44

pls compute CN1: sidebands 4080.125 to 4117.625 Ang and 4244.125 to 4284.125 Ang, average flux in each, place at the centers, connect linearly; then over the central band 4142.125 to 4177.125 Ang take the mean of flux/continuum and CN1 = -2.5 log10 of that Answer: -0.046 mag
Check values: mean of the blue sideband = 30.9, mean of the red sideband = 35.5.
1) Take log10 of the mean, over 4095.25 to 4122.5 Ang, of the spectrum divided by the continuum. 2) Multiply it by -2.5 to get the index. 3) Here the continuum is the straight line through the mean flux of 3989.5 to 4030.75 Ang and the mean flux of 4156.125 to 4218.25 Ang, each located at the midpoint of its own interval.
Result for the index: 0.13 mag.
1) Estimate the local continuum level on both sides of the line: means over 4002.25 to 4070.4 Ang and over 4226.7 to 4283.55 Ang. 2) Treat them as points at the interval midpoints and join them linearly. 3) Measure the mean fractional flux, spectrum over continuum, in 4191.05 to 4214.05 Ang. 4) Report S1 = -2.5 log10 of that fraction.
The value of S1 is 0.03 mag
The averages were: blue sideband 33.5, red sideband 35.3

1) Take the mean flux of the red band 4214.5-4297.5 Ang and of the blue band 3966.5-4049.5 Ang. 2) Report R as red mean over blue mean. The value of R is 1.12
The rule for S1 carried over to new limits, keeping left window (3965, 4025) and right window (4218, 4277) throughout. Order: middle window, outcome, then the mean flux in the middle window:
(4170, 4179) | 0.05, 32.2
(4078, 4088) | -0.04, 32.8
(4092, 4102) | 0.07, 30.1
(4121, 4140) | -0.02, 33.5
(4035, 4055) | -0.04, 32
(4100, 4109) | 0.10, 29.5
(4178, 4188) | -0.03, 34.8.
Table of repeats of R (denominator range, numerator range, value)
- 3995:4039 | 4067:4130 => 0.94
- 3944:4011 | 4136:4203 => 1.22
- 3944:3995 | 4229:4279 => 1.33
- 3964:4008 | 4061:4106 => 1.13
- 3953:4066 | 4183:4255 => 1.14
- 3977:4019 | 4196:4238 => 1.07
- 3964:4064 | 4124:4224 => 1.10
